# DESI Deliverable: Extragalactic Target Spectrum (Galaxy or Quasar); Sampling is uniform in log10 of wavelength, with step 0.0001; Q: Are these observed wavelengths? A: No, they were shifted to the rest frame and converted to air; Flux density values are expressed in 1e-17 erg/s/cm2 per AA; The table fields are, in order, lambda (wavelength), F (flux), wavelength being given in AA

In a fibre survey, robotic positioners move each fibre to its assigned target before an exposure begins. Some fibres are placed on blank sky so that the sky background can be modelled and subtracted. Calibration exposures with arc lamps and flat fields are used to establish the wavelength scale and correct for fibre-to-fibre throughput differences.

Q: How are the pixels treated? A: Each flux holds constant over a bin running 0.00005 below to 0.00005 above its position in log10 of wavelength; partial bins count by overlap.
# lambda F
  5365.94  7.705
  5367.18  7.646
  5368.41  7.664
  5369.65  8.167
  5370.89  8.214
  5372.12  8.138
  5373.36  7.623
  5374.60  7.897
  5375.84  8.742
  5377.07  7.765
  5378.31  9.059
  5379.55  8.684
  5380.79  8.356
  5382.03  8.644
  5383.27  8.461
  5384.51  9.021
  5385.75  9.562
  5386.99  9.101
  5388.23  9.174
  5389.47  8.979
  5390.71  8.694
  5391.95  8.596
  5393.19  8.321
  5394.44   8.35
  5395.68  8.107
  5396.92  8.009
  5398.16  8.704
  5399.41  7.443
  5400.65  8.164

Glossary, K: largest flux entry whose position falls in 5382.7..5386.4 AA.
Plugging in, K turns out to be 9.562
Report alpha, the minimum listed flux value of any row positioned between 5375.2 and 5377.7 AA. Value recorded 7.765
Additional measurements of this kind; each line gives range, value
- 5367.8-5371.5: 7.664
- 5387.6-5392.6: 8.596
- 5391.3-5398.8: 8.009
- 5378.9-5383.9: 8.356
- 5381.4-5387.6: 8.461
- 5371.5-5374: 7.623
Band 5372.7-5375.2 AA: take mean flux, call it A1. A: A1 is 7.75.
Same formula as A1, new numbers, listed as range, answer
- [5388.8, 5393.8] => 8.66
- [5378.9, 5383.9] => 8.53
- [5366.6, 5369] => 7.67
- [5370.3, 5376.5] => 8.13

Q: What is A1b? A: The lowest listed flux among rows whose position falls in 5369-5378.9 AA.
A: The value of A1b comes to 7.623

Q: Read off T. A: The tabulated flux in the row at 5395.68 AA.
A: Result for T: 8.107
